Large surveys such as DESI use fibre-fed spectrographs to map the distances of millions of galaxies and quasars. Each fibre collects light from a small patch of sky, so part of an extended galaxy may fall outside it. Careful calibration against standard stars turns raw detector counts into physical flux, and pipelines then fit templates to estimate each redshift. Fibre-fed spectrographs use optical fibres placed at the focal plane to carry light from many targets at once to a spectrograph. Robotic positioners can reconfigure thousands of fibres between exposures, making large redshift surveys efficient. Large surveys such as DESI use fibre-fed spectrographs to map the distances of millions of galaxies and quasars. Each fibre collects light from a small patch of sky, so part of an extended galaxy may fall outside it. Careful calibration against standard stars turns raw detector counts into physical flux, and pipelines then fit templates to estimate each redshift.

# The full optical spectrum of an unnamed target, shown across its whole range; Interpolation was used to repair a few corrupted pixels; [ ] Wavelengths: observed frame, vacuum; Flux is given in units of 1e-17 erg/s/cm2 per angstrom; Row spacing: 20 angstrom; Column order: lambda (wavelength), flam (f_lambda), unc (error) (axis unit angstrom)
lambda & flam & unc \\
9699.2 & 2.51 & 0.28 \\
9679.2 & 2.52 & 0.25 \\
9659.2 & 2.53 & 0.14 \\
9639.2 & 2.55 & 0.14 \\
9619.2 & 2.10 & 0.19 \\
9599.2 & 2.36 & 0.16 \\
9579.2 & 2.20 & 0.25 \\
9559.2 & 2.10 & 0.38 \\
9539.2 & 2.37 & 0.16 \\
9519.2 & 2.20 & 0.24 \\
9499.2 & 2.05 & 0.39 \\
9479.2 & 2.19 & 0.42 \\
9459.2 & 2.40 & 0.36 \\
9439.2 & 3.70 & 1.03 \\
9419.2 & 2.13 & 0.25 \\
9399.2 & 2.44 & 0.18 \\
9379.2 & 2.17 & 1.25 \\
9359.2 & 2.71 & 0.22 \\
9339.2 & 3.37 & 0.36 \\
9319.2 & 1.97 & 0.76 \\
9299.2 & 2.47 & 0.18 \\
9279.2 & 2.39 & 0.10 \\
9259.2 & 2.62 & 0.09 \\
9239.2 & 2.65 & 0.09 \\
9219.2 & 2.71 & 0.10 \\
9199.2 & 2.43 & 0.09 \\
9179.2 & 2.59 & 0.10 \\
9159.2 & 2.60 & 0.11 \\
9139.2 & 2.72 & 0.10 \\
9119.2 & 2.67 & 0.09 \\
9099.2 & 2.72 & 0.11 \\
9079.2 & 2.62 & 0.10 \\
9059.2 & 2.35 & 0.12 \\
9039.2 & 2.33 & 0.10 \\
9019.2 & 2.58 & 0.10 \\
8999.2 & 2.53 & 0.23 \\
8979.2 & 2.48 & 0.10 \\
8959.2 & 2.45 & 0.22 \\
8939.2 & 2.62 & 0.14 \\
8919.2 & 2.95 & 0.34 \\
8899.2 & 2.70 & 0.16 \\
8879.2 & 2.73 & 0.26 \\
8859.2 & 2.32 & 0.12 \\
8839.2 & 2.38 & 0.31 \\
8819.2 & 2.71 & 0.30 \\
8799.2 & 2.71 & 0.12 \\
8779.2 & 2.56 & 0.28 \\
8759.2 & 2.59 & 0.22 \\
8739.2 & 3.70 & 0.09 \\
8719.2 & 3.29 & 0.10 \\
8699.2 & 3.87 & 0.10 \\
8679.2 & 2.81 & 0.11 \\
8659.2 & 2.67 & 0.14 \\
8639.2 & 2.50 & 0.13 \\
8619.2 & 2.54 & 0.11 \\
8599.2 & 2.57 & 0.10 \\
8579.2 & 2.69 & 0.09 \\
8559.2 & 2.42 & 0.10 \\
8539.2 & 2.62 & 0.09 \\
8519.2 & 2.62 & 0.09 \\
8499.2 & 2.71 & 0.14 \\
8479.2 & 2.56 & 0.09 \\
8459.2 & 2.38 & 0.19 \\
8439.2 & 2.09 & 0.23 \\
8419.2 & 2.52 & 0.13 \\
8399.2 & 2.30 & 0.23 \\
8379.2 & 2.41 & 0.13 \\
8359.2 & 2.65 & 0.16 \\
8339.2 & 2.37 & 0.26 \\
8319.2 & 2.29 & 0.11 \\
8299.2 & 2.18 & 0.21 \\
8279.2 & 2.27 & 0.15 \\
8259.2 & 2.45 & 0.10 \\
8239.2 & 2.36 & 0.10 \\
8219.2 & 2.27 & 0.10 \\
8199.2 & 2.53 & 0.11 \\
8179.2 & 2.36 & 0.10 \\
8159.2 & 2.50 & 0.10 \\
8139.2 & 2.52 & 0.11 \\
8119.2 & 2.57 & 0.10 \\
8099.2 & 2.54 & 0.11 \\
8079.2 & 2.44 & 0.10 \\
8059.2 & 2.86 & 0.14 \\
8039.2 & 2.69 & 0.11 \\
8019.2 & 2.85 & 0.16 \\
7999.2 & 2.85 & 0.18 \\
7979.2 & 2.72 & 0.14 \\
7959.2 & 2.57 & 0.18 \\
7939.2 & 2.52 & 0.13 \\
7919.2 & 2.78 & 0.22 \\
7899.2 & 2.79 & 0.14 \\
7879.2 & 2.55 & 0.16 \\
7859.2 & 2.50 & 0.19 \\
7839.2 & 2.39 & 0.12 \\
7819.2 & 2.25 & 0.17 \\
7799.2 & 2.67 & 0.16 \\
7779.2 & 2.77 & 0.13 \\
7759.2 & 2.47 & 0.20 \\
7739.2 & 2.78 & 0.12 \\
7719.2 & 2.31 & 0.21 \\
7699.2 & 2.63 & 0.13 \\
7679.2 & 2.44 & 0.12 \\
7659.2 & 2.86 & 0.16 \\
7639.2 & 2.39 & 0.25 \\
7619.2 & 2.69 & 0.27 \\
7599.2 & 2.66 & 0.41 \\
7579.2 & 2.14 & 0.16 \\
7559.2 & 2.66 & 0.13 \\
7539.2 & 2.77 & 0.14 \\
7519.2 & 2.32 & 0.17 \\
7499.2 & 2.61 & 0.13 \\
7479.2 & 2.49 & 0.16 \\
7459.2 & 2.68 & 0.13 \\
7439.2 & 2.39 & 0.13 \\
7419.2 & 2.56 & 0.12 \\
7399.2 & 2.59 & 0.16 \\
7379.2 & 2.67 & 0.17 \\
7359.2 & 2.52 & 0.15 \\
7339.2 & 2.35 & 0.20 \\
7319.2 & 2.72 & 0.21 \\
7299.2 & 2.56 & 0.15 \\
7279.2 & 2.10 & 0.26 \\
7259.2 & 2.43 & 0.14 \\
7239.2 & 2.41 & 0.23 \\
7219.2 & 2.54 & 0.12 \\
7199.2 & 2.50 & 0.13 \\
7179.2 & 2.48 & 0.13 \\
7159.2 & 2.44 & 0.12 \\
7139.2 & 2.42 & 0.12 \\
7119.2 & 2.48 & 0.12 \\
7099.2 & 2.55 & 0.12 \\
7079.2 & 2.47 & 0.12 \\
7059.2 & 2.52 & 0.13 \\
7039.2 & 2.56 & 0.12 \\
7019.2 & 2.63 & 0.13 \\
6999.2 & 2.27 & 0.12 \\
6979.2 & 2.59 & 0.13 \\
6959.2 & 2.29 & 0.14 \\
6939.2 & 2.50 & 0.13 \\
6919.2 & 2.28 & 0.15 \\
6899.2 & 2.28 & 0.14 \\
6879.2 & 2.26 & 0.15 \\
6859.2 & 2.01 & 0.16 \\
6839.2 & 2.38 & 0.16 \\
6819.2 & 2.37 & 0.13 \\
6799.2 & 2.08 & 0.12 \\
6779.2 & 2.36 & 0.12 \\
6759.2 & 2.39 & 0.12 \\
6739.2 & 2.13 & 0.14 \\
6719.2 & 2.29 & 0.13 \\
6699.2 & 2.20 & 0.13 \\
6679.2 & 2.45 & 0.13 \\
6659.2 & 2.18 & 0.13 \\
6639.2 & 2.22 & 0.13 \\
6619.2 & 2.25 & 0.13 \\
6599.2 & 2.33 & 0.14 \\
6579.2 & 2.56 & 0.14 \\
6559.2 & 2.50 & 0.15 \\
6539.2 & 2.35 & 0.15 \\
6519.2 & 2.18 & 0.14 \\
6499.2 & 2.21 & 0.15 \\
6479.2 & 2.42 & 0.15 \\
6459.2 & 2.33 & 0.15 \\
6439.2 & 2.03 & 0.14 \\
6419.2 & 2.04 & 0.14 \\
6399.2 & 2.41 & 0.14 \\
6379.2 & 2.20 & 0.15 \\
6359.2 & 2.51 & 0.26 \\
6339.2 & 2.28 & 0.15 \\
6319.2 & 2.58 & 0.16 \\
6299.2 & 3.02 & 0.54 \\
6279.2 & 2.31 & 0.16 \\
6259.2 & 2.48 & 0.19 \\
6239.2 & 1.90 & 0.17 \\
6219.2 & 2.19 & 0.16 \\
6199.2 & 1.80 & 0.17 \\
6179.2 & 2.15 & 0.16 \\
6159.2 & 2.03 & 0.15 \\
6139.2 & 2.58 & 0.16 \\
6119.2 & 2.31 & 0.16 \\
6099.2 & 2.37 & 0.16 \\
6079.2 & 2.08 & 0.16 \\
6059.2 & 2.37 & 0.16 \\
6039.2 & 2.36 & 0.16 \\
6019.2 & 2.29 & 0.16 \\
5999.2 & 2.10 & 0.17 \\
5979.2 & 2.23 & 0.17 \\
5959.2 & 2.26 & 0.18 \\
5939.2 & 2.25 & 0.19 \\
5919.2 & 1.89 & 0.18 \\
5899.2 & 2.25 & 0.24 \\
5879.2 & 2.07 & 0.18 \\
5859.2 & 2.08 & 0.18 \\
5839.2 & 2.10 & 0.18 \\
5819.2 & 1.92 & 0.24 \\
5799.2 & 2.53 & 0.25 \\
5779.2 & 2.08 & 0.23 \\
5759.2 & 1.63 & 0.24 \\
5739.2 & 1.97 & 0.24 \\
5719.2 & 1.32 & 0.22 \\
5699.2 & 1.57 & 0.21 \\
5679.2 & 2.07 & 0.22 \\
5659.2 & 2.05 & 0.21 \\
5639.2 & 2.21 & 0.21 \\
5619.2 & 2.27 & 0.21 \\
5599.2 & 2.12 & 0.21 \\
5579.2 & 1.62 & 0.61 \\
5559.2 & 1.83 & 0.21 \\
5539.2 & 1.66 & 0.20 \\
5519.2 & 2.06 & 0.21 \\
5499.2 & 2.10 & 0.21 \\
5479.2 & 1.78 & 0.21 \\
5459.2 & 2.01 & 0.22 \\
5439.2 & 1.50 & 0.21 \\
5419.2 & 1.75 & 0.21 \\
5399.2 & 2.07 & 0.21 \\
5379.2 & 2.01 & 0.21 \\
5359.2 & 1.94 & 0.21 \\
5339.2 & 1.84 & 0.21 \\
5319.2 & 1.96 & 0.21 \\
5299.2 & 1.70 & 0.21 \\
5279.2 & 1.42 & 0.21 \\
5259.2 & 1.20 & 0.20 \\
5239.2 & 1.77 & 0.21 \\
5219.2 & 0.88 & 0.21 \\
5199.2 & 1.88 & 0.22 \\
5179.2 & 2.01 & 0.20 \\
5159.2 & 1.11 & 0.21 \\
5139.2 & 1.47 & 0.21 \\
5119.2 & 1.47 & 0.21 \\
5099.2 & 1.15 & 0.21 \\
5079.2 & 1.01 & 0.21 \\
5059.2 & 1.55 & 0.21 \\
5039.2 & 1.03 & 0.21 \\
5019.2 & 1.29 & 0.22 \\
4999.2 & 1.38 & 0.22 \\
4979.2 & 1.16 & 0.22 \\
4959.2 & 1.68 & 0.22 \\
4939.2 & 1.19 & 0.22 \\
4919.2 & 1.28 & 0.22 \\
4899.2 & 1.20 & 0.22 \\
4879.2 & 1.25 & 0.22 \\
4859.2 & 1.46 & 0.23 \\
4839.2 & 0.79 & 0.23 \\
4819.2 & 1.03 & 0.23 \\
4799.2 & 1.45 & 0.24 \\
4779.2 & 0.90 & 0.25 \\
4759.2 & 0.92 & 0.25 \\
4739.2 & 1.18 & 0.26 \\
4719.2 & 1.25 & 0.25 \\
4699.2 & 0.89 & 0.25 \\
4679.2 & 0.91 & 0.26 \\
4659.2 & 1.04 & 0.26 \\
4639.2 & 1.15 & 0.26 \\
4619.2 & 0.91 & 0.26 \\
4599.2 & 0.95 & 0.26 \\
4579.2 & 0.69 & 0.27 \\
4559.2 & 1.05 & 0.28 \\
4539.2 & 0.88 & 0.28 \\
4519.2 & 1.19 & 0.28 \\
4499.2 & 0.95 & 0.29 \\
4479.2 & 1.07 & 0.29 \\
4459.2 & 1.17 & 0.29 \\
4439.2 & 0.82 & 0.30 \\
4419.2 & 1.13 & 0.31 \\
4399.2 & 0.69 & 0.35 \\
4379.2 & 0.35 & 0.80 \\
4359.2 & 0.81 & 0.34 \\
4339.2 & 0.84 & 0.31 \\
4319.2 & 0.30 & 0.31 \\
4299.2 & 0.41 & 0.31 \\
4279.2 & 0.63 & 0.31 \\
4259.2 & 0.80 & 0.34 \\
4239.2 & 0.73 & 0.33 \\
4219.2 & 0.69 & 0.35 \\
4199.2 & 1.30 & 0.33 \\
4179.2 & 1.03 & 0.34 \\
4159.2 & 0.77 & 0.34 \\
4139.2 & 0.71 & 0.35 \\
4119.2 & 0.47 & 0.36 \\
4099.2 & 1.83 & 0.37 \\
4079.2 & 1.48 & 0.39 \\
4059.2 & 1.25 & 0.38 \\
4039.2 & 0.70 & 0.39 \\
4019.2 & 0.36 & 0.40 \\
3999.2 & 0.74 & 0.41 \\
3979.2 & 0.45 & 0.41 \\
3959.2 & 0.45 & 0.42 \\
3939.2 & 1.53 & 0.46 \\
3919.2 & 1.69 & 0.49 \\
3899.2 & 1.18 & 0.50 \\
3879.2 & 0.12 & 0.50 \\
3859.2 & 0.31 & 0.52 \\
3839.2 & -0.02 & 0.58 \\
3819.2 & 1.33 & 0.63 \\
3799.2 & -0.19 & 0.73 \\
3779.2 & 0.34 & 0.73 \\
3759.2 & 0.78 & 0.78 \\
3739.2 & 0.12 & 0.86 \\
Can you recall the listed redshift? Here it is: 0.326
